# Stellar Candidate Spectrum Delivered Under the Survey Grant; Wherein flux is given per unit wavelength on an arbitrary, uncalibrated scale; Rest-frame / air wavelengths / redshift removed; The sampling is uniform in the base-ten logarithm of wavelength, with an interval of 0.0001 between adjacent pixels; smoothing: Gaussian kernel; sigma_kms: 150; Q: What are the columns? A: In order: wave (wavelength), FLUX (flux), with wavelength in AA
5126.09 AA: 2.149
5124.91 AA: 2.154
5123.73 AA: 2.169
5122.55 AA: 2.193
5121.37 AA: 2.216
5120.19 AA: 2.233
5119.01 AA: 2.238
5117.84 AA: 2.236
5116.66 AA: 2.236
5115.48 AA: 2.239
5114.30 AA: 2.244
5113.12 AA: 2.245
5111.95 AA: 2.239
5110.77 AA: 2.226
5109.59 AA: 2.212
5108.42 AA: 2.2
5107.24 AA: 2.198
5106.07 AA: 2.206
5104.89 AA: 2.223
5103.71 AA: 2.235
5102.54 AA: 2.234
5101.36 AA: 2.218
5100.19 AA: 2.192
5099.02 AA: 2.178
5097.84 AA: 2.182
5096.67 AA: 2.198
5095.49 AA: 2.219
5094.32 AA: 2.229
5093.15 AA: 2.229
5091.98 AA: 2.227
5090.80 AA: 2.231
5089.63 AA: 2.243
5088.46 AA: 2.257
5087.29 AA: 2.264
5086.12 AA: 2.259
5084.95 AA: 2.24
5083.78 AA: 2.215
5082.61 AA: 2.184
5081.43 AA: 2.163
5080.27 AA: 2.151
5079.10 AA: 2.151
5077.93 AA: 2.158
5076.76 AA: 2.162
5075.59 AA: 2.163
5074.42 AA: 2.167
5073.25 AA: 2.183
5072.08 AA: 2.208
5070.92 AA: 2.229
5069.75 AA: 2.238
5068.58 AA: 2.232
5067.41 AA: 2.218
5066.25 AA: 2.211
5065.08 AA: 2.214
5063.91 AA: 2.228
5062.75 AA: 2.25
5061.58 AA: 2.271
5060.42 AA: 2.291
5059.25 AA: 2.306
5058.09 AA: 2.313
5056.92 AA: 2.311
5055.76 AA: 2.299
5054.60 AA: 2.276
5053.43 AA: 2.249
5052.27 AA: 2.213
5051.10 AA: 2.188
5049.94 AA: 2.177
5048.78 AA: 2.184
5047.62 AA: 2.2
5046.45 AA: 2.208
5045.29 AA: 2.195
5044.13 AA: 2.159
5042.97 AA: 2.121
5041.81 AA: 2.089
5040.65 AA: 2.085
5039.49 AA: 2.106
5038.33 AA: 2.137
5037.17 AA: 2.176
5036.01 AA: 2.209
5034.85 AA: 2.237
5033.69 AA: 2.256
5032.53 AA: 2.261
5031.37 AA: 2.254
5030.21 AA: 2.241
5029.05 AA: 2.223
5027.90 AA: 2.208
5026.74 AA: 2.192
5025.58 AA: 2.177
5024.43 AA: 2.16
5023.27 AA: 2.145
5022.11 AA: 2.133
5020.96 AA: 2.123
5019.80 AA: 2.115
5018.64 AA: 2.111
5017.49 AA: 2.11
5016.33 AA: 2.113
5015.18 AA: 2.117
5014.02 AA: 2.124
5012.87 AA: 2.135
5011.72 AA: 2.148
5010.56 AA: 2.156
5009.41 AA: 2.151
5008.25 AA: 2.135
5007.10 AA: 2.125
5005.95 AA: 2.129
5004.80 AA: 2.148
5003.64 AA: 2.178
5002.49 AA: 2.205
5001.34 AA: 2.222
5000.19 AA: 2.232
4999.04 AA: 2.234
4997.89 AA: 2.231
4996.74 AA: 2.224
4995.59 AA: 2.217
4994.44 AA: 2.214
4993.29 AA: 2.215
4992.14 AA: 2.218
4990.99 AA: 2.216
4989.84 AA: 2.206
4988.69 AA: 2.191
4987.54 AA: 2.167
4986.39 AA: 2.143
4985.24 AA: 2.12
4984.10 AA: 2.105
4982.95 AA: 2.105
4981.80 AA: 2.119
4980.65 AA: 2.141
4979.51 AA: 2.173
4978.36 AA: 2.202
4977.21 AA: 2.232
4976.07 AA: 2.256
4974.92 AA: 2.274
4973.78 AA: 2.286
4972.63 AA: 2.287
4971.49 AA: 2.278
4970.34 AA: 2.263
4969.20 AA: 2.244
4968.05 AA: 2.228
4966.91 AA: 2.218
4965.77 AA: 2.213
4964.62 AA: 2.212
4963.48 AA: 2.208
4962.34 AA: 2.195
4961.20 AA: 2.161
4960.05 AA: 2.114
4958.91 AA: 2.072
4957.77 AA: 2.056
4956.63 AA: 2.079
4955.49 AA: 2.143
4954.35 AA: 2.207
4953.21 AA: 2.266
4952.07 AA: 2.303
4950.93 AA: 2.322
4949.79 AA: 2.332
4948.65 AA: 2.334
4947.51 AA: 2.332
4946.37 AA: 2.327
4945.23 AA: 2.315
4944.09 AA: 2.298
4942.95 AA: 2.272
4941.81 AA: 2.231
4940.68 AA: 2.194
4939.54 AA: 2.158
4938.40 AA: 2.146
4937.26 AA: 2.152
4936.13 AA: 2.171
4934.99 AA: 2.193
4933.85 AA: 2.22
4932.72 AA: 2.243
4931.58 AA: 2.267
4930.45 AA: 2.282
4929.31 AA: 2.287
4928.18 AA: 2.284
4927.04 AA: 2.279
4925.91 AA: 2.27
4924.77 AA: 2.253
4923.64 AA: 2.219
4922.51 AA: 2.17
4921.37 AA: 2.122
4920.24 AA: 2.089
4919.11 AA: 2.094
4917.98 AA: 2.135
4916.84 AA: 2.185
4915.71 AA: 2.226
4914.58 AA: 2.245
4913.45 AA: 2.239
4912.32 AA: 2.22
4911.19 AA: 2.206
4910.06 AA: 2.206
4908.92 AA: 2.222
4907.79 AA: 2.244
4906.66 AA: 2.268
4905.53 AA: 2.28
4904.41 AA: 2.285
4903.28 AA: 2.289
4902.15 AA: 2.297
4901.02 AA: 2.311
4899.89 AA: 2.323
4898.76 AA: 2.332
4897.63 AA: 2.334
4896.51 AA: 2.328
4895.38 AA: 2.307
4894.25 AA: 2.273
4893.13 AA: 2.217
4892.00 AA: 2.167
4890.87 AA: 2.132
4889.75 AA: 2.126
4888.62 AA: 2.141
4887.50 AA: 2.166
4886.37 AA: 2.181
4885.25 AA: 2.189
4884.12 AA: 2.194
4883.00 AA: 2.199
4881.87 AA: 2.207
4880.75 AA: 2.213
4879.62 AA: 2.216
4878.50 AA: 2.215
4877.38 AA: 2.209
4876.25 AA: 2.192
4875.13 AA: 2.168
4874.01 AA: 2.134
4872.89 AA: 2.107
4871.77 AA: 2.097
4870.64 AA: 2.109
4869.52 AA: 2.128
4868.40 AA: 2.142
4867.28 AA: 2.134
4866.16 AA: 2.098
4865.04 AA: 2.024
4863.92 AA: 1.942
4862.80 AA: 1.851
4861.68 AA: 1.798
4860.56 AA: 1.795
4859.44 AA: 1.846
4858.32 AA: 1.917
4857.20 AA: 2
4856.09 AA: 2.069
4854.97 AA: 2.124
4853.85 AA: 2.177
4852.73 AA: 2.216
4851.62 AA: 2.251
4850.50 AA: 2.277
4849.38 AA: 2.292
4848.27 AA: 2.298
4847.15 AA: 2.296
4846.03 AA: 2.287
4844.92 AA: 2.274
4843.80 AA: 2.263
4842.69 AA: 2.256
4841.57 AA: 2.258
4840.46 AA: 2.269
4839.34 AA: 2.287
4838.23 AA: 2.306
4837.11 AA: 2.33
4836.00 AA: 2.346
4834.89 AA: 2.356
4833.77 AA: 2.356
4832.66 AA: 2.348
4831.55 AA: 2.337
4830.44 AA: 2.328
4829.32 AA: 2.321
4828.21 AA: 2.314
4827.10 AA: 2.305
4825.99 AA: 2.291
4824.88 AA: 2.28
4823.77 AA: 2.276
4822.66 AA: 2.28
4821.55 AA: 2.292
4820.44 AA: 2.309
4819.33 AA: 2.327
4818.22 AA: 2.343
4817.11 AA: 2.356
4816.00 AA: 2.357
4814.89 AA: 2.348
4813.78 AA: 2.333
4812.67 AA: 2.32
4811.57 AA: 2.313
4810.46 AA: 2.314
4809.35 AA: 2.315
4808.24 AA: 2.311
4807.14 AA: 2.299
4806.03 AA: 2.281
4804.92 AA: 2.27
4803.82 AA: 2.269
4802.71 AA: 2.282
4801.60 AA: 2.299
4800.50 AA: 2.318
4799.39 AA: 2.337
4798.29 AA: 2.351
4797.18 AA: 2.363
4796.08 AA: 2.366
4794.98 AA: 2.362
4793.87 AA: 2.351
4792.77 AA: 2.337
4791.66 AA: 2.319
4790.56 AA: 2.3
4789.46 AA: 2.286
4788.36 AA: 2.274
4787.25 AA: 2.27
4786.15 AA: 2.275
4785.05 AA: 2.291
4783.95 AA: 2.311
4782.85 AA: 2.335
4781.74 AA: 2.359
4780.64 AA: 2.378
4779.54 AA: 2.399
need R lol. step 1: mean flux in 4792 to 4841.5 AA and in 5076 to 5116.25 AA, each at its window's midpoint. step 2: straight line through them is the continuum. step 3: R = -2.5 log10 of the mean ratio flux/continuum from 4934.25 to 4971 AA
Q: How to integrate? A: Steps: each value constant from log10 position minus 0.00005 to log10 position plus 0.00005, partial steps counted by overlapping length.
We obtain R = 0.024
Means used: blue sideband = 2.32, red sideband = 2.21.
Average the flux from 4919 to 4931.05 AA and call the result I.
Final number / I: 2.22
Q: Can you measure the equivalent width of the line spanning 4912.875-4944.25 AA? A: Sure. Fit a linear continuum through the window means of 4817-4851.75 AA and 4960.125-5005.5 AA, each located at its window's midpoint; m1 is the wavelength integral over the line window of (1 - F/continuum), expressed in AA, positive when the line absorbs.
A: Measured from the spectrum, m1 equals 0.4 AA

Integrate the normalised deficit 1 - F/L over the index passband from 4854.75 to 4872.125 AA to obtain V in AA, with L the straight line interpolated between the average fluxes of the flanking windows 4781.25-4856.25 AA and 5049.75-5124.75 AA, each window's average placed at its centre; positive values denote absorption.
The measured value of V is 2.2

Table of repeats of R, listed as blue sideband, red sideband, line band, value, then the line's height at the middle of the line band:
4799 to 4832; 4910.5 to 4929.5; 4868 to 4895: 0.04 mag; 2.24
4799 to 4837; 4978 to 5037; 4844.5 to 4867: 0.10 mag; 2.29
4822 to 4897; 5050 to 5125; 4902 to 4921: -0.01 mag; 2.2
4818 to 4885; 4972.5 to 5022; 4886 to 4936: -0.02 mag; 2.19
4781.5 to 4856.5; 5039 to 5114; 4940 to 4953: -0.02 mag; 2.26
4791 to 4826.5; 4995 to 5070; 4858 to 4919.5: 0.05 mag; 2.27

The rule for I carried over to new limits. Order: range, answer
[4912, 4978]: 2.22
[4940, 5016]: 2.2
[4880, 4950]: 2.23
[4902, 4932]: 2.23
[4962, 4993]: 2.2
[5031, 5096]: 2.21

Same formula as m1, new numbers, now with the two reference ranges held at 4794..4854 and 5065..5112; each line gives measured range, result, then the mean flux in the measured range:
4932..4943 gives 0.34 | 2.2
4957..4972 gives 0.45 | 2.19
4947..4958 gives 0.08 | 2.24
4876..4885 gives 0.32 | 2.2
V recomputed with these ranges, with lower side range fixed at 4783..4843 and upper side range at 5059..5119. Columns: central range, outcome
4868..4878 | 0.65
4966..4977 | 0.01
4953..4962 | 0.52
